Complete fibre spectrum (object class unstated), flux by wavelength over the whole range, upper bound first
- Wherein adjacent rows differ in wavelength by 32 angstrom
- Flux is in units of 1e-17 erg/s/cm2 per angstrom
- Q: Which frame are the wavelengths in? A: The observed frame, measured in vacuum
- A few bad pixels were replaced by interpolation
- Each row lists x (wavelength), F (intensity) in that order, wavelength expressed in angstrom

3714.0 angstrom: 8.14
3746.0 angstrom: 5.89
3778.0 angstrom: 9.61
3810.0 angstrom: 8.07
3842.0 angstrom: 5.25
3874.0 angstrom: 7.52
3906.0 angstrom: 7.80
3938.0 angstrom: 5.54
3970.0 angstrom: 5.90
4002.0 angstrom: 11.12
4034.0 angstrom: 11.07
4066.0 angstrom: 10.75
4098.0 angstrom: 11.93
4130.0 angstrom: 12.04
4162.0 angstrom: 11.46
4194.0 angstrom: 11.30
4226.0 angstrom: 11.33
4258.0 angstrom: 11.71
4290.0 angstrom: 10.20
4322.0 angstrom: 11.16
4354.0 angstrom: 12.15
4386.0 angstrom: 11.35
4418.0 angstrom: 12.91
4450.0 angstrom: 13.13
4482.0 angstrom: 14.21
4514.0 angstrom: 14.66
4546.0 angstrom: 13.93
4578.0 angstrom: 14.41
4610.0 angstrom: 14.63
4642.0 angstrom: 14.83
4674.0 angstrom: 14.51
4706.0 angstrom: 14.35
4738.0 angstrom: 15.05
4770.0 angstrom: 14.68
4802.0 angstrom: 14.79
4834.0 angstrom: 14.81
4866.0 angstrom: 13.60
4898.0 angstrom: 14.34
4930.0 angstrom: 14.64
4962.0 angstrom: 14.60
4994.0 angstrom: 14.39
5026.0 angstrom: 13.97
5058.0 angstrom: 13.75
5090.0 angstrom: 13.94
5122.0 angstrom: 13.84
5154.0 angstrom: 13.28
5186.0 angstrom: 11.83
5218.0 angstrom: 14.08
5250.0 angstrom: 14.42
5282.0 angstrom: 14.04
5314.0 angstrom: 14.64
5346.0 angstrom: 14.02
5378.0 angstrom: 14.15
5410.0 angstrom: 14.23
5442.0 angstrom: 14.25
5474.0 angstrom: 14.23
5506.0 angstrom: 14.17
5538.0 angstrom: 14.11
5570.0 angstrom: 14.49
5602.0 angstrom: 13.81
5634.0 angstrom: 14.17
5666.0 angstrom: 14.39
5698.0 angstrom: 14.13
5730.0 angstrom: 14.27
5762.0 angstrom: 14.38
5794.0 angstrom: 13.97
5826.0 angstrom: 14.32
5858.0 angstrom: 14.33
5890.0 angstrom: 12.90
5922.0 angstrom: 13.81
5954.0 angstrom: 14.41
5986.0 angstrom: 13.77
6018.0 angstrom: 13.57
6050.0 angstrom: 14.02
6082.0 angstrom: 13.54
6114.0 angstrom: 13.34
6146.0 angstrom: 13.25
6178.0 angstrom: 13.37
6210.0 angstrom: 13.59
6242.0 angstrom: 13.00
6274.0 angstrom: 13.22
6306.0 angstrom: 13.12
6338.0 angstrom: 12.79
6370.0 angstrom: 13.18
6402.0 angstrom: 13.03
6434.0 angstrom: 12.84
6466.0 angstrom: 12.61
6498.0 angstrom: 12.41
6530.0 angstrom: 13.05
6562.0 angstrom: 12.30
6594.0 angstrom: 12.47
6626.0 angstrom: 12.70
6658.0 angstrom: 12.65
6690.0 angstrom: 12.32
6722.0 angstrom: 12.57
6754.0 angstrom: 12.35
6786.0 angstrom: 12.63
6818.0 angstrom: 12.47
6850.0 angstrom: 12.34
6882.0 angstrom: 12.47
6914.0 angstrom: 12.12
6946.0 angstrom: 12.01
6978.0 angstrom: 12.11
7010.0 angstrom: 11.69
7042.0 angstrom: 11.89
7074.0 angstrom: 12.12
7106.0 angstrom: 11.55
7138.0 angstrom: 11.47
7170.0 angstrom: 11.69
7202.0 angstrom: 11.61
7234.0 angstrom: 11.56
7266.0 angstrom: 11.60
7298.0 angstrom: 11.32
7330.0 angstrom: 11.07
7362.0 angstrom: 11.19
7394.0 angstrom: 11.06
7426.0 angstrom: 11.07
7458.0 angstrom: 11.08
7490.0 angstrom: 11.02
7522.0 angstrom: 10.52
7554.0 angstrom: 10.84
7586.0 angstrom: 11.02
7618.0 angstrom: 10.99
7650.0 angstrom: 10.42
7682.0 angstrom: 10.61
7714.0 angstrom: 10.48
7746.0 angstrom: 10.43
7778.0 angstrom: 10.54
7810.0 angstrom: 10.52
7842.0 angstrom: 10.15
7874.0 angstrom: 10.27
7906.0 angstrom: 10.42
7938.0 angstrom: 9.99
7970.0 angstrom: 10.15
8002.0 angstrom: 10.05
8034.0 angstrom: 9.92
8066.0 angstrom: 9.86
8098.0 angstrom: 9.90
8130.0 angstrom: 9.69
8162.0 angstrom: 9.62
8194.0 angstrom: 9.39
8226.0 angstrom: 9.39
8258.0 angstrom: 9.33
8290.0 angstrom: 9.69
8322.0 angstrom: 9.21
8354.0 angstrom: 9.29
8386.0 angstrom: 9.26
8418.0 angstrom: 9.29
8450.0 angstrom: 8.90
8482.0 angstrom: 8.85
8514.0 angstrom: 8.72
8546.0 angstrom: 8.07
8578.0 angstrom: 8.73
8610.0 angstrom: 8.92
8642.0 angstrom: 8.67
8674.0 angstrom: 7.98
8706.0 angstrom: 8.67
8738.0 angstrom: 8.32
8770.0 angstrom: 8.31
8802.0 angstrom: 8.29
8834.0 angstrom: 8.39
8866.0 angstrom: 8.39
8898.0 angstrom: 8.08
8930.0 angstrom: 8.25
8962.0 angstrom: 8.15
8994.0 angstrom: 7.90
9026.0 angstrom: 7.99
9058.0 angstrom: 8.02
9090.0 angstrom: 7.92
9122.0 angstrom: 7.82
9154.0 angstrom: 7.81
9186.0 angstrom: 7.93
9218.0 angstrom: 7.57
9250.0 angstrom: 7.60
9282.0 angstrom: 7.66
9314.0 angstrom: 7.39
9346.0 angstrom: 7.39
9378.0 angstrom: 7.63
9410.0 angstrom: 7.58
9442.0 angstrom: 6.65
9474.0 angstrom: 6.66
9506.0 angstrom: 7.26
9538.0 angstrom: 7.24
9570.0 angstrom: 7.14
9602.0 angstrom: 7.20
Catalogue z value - 0.000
